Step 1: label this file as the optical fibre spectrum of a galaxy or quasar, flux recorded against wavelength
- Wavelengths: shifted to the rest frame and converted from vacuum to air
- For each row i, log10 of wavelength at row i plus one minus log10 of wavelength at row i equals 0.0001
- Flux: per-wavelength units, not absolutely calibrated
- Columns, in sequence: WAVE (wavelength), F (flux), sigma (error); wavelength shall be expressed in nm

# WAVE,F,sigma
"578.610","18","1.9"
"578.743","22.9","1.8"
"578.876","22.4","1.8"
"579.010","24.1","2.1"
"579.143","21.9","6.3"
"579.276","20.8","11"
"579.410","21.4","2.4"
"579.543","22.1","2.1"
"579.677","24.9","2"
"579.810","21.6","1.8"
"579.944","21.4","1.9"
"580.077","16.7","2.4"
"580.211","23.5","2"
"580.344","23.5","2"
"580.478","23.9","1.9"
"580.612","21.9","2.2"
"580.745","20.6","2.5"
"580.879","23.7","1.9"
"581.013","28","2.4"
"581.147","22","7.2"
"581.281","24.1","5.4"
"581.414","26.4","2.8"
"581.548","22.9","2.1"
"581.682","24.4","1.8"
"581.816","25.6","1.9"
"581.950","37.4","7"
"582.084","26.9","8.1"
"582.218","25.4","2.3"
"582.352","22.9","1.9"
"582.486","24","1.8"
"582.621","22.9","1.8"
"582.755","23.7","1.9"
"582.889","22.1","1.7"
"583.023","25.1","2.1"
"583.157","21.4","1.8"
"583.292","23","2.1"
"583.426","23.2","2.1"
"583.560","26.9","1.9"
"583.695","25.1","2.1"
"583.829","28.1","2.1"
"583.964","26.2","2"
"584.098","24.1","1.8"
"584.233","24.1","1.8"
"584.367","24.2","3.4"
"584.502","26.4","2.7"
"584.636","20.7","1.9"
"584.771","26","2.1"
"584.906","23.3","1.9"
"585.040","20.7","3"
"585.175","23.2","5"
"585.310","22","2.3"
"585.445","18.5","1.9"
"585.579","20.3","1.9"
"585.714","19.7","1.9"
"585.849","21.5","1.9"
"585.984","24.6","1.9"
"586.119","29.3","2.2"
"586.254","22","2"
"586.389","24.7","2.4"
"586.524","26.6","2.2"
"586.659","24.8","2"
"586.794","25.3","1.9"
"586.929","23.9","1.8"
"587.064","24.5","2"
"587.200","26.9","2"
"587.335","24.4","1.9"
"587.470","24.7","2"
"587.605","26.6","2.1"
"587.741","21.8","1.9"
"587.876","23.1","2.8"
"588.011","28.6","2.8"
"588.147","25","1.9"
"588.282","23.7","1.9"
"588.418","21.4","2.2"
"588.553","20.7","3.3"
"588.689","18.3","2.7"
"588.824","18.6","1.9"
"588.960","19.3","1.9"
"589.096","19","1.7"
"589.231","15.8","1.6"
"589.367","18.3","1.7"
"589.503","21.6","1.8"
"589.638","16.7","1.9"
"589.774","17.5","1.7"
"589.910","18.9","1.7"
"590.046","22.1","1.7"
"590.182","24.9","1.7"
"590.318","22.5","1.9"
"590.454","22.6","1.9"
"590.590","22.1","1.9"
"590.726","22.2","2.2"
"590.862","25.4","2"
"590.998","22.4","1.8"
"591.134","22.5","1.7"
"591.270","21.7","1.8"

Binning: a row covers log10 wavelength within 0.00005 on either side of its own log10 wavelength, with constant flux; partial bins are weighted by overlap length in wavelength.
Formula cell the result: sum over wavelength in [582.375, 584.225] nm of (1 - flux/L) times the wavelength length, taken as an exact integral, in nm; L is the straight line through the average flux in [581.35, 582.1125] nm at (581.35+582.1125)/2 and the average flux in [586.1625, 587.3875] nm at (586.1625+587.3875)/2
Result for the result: 0.16 nm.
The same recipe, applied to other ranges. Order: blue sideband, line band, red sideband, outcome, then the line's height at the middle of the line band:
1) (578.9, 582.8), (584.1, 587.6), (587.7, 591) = -0.23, 22.3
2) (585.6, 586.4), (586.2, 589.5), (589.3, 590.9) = -0.06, 22.4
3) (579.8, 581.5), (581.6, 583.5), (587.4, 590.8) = -0.19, 22.6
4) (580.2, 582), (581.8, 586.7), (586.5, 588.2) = 0.14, 24.9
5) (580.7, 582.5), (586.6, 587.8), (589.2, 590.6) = -0.15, 22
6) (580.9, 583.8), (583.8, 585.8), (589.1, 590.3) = 0.01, 23.2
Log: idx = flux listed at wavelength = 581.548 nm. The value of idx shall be 22.9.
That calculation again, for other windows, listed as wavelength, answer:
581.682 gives 24.4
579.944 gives 21.4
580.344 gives 23.5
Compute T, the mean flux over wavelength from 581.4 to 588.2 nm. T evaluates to 24.4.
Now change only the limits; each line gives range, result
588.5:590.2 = 19.2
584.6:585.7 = 21.8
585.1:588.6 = 23.8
